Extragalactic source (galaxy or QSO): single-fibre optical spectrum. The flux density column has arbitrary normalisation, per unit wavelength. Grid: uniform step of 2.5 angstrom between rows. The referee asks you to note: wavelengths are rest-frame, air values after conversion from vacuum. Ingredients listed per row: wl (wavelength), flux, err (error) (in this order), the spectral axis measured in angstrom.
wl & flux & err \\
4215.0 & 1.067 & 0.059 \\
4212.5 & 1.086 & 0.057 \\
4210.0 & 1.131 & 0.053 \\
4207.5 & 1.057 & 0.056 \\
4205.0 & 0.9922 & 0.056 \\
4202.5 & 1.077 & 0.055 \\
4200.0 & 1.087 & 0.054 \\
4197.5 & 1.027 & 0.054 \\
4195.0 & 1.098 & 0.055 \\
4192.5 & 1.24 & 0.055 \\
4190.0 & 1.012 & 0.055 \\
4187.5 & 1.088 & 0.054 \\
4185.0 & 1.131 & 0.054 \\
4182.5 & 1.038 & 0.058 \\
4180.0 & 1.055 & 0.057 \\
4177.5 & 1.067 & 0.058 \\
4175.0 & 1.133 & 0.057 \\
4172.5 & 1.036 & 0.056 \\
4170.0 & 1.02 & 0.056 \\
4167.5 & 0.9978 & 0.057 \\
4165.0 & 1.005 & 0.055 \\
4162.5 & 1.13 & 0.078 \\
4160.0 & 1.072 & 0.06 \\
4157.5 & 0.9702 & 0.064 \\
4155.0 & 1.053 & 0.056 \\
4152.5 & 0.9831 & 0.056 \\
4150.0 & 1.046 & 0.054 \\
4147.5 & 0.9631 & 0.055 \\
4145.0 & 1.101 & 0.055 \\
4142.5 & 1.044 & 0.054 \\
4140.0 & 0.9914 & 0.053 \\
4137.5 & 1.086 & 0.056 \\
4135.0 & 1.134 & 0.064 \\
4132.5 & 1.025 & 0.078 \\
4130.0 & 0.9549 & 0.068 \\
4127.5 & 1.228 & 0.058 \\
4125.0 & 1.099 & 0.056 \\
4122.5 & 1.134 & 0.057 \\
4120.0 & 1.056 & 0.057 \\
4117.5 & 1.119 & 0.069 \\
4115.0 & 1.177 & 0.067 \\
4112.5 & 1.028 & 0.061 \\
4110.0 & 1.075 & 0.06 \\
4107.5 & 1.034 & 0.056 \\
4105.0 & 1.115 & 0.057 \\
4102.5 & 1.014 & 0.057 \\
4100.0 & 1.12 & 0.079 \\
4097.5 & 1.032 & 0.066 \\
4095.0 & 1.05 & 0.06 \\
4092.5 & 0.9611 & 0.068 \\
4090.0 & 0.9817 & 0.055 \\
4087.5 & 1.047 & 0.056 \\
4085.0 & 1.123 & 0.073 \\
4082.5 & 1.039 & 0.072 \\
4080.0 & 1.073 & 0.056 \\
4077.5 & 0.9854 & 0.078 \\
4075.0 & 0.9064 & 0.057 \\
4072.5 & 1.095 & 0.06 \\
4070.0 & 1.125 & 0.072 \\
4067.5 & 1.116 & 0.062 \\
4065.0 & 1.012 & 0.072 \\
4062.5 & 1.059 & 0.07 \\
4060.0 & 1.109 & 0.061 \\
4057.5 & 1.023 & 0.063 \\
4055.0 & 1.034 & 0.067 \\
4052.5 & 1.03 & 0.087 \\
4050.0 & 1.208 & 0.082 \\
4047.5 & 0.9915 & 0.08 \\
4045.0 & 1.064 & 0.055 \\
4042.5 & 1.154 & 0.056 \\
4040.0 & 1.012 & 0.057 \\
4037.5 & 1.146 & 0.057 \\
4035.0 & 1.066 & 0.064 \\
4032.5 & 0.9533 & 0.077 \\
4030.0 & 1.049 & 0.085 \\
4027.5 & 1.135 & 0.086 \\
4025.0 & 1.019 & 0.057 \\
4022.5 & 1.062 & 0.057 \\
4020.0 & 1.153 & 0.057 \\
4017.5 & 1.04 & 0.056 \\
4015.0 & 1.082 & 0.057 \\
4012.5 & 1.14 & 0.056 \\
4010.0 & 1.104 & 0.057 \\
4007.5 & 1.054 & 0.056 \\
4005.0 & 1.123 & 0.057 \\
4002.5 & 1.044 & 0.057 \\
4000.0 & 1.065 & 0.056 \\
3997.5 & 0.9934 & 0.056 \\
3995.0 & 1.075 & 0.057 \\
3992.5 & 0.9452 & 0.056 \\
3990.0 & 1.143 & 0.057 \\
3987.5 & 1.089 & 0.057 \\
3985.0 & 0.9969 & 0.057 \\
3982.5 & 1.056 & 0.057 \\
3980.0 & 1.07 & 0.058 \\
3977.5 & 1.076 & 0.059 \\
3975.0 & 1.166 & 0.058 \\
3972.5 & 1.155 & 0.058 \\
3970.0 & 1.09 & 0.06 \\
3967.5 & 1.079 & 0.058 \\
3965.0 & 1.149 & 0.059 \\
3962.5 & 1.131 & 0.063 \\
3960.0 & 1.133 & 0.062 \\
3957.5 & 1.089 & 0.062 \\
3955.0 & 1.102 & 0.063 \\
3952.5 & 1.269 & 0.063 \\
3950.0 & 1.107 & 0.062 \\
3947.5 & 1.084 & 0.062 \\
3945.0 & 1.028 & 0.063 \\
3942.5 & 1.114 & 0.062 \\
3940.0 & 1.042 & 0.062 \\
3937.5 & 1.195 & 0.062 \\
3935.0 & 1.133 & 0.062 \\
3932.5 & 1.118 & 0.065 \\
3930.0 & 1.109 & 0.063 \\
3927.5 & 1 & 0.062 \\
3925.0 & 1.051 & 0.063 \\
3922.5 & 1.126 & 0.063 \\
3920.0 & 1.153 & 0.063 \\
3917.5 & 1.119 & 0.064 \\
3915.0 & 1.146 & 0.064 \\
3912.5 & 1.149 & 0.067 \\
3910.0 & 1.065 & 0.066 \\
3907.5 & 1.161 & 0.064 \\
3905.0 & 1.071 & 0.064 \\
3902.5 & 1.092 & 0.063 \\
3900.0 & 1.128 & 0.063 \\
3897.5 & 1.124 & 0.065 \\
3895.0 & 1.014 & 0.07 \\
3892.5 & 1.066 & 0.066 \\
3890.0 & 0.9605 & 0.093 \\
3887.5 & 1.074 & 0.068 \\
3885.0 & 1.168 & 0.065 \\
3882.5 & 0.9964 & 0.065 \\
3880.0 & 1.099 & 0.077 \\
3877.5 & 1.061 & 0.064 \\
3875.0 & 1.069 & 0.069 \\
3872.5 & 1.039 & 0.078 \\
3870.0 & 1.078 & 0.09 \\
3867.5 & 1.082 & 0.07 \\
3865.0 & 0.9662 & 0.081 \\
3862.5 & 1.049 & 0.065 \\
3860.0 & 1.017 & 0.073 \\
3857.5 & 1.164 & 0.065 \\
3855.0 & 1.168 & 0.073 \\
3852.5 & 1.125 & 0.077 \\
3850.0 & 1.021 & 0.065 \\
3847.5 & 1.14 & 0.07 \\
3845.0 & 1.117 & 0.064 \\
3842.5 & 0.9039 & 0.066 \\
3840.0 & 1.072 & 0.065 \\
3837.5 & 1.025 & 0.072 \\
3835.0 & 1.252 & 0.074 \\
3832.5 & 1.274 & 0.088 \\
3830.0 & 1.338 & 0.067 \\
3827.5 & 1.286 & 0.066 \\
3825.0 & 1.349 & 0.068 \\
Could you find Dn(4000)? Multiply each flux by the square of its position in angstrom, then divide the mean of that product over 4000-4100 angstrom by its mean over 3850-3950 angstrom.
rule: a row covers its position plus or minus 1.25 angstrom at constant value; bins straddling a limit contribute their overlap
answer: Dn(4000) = 1.05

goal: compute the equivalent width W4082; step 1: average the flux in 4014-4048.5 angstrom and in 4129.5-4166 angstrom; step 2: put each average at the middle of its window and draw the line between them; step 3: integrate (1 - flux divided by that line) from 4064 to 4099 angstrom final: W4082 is 0.5 angstrom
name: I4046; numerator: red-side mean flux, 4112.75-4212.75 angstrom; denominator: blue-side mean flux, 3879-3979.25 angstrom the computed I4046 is 0.97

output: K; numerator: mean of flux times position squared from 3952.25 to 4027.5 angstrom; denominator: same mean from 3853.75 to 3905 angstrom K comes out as 1.07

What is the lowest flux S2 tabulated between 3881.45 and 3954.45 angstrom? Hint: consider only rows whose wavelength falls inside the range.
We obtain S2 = 0.9605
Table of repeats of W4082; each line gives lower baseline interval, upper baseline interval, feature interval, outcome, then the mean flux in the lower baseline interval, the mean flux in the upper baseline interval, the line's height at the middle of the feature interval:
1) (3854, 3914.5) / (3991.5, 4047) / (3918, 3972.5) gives -1.92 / 1.08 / 1.07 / 1.07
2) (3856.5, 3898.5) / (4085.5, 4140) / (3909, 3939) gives -1.47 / 1.06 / 1.07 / 1.06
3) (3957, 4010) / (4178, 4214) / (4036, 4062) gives 0.12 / 1.08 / 1.08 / 1.08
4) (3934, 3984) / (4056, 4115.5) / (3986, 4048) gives 0.94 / 1.11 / 1.05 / 1.09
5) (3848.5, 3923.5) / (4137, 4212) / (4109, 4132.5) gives -0.67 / 1.09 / 1.06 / 1.06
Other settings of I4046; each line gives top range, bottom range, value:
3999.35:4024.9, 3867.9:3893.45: 1.02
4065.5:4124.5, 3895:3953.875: 0.96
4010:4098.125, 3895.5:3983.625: 0.95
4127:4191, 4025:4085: 0.99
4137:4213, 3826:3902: 0.96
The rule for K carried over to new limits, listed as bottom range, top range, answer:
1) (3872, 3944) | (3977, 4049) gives 1.03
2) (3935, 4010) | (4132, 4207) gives 1.07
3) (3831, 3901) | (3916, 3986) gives 1.07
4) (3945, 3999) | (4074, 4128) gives 1.04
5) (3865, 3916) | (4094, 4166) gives 1.11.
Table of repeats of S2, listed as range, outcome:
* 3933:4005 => 0.9452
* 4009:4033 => 0.9533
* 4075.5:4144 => 0.9549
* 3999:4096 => 0.9064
